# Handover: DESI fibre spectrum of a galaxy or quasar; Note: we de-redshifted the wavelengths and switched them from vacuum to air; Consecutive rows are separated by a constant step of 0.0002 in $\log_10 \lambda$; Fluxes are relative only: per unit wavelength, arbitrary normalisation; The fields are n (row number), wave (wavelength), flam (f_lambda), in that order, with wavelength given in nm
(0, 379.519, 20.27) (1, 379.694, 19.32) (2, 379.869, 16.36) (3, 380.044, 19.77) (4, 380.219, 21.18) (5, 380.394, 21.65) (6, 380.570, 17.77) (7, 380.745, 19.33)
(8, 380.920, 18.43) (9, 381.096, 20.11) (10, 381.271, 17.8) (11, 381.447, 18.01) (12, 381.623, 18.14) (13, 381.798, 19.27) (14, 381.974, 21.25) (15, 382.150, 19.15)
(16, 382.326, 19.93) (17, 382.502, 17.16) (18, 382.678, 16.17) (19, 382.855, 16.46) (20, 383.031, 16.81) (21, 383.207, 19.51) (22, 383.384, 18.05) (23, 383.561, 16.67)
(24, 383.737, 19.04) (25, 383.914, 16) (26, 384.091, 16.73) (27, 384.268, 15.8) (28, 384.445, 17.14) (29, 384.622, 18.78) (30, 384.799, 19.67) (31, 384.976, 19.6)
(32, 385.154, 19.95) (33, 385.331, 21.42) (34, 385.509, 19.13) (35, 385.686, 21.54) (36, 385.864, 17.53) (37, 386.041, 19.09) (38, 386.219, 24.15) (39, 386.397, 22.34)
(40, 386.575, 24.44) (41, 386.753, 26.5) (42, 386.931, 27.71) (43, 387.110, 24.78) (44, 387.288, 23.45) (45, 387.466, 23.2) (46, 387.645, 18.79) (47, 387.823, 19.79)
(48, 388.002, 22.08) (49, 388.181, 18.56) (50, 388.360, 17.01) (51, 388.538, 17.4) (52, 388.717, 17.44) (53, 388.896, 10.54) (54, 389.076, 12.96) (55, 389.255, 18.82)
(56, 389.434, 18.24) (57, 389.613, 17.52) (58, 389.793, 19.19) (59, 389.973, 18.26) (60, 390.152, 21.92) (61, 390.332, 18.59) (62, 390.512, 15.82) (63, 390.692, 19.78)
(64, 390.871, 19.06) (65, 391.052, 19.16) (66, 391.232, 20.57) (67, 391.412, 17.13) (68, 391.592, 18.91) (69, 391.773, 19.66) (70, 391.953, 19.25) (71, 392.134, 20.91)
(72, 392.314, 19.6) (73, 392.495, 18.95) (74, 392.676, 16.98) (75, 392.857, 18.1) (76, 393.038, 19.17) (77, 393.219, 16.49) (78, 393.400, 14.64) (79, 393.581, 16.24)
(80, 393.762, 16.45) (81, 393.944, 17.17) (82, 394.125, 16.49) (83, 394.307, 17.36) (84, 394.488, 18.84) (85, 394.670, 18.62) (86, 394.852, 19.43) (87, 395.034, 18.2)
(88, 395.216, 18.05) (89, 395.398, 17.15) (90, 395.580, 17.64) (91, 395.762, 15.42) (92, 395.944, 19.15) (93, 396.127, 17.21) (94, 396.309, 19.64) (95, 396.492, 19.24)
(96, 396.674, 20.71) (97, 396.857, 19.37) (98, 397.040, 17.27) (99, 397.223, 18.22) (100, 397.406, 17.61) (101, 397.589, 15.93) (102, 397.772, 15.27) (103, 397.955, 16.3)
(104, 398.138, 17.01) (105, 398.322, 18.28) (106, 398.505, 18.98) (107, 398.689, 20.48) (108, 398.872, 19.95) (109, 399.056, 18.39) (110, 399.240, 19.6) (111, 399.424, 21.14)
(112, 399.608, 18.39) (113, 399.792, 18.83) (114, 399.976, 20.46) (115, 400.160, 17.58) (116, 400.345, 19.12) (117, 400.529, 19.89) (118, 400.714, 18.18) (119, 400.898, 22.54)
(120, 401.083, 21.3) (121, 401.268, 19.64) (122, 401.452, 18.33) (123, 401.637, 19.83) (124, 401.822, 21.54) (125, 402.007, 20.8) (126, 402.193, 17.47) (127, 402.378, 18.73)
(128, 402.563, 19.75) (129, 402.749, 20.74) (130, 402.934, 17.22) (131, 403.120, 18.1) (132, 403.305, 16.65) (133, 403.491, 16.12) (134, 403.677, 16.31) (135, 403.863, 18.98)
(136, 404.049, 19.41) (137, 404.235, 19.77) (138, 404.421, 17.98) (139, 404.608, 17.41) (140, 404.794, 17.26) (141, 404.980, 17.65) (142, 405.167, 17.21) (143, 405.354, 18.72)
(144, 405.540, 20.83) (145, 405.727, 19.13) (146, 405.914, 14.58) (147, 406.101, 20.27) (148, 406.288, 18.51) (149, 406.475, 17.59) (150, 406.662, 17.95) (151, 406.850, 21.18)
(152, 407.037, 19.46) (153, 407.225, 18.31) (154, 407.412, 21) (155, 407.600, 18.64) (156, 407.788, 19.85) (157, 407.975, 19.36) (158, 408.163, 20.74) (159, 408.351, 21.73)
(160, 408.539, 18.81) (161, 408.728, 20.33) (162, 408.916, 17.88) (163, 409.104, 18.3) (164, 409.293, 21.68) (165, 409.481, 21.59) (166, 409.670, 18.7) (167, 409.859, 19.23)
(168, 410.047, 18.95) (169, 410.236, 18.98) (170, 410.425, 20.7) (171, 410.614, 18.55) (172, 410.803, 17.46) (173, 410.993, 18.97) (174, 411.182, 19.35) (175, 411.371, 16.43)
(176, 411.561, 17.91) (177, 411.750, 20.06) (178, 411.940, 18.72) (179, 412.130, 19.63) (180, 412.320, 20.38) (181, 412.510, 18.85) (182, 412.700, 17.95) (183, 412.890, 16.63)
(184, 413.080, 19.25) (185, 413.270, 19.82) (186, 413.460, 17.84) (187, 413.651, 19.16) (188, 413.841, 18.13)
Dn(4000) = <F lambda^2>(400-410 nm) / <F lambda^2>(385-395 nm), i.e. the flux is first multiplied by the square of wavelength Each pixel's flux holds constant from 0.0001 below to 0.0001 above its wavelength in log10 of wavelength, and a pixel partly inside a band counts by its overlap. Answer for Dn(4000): 1.07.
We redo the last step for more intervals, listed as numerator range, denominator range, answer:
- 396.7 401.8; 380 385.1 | 1.11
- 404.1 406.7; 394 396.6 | 1.06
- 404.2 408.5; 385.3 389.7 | 1.03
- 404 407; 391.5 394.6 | 1.10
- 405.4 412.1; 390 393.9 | 1.13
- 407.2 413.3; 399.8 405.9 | 1.06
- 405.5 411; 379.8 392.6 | 1.12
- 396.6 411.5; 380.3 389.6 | 1.08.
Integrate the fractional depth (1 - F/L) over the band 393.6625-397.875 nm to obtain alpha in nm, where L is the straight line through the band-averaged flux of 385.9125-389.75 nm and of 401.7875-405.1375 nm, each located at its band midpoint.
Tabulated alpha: 0.310 nm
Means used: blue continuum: 20.2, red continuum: 18.4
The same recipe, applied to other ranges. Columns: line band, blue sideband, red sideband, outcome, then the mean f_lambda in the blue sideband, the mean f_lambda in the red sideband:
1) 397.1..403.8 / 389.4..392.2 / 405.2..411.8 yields 0.124 nm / 19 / 19.2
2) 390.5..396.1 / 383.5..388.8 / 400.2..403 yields 0.523 nm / 20.2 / 19.7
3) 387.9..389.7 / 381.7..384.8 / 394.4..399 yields 0.095 nm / 17.9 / 18.2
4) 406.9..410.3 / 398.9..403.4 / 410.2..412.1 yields -0.140 nm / 19.3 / 18.7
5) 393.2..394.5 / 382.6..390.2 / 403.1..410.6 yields 0.174 nm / 19.3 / 18.9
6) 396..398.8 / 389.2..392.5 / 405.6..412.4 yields 0.141 nm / 19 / 19.2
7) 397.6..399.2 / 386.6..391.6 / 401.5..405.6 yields 0.072 nm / 19.5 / 18.5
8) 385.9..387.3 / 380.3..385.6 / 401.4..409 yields -0.399 nm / 18.5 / 18.8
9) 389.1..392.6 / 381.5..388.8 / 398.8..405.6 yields 0.099 nm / 19.7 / 19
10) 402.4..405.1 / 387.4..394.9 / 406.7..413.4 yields 0.116 nm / 18.2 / 19.3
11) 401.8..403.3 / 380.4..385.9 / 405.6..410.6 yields 0.011 nm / 18.5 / 19.4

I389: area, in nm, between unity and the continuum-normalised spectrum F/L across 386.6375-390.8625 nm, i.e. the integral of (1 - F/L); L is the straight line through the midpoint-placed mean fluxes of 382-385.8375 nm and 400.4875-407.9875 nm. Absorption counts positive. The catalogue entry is -0.24 nm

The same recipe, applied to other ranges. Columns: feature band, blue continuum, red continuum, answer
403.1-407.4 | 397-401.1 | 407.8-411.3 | 0.199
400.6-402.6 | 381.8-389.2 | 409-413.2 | -0.072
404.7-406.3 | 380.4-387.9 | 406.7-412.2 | 0.099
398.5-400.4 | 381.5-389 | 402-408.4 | -0.047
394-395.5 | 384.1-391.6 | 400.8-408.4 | 0.104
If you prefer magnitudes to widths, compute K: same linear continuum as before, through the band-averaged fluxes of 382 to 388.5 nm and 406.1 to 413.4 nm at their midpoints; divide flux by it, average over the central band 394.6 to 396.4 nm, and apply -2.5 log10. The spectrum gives 0.088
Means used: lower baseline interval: 19.8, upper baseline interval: 19.2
